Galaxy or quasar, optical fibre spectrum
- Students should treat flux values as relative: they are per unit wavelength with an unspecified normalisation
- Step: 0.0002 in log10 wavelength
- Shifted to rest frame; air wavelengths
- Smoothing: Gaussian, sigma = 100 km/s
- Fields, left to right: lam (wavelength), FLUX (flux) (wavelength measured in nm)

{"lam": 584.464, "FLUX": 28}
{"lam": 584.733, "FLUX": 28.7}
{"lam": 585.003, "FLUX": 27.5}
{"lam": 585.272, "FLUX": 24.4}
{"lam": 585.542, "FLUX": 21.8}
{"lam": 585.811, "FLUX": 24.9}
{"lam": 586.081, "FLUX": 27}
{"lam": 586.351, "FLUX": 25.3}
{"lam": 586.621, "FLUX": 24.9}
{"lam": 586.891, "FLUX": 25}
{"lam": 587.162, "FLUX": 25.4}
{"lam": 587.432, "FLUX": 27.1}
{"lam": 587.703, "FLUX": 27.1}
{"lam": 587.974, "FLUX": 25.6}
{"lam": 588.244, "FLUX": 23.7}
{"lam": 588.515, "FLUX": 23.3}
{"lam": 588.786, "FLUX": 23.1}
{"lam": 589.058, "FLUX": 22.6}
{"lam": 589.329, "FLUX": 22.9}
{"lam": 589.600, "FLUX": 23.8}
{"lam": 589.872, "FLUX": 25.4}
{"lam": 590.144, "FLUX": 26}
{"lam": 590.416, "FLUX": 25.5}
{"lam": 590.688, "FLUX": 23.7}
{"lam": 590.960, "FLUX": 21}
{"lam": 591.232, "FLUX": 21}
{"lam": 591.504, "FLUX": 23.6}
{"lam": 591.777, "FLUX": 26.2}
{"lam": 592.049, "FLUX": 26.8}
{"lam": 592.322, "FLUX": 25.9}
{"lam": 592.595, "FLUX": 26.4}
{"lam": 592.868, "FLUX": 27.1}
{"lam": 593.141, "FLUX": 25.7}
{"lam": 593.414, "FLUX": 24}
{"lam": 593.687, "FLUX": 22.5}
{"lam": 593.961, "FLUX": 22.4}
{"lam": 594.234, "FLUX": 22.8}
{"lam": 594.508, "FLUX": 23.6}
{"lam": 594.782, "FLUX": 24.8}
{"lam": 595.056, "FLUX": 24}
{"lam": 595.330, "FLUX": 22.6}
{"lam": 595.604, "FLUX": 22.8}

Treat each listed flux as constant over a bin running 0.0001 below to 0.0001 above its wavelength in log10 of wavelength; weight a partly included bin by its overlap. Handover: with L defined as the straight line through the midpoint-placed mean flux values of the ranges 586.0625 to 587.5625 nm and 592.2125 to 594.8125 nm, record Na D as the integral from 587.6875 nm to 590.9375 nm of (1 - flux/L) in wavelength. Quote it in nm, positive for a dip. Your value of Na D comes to 0.137 nm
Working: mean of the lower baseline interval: 25.7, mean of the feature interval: 24.2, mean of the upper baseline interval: 24.5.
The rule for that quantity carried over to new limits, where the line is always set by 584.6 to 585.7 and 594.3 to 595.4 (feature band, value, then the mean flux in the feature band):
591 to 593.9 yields -0.06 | 24.7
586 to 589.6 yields 0.05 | 24.8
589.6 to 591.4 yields 0.06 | 23.8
